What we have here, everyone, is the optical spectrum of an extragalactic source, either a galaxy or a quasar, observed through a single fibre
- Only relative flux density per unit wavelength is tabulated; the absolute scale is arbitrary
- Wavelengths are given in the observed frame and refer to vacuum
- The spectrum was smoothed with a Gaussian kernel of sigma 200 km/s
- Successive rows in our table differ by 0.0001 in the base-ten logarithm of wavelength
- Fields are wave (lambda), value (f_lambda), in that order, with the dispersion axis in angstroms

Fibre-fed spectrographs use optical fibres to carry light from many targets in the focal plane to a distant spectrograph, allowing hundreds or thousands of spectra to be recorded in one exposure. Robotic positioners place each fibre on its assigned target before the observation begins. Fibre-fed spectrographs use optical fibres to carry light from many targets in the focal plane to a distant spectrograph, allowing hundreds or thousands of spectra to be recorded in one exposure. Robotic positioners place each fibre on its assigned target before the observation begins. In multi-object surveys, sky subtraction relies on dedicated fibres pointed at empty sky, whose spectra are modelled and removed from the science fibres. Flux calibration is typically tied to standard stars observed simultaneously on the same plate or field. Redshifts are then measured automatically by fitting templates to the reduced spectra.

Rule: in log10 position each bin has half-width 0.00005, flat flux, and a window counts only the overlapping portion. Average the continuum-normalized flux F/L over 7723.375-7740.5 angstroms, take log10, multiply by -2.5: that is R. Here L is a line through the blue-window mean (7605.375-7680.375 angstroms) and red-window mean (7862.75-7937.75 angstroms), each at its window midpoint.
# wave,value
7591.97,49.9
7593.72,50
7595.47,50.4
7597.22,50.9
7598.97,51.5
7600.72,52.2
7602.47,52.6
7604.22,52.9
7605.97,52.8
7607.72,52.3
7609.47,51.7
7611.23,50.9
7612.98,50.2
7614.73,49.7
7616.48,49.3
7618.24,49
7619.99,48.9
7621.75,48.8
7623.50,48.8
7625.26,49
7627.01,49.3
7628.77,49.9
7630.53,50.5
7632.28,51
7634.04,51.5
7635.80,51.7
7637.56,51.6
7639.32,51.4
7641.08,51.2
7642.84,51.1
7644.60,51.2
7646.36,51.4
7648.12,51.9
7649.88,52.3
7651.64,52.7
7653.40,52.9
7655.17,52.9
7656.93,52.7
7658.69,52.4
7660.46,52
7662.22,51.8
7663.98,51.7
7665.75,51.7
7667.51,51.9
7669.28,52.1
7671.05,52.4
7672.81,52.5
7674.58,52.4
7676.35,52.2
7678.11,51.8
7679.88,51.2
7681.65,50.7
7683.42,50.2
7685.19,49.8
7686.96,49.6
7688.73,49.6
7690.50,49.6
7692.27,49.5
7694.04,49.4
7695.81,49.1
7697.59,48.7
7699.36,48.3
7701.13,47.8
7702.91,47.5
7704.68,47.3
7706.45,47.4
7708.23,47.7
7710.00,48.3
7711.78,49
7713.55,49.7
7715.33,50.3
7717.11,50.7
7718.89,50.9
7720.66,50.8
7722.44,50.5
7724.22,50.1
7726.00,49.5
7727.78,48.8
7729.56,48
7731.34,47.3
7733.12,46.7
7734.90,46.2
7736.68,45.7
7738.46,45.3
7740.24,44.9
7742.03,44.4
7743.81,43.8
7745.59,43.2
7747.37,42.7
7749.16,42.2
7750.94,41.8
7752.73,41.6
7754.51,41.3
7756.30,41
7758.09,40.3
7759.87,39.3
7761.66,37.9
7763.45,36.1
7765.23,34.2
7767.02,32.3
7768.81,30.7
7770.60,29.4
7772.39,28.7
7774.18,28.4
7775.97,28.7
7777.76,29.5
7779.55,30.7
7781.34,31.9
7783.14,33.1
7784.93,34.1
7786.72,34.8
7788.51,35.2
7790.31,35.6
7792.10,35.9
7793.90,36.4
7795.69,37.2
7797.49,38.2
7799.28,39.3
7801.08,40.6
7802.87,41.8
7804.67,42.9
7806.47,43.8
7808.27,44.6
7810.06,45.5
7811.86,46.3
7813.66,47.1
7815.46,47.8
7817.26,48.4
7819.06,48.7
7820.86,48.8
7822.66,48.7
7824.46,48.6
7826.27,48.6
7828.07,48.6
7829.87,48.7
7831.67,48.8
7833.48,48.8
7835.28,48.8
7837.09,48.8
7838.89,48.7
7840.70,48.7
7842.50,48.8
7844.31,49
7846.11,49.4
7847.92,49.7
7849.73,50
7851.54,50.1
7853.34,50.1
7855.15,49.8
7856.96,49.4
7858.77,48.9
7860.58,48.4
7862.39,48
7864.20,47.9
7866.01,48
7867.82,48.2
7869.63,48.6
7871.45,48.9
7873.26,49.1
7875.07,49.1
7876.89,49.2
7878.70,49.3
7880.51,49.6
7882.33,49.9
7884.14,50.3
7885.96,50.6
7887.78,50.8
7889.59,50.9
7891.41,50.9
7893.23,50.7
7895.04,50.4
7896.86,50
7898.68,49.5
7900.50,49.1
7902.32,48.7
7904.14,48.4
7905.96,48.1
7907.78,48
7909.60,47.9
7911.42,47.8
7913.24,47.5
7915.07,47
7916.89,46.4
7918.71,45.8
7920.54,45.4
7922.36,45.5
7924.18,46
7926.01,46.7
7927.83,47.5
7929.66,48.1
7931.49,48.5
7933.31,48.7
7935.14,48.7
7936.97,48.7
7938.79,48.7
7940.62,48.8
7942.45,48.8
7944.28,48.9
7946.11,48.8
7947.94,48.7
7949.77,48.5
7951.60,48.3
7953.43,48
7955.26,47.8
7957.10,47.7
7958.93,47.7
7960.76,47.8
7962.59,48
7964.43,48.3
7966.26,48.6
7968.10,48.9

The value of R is 0.07 mag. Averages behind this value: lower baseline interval 51.3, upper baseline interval 48.5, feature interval 47.3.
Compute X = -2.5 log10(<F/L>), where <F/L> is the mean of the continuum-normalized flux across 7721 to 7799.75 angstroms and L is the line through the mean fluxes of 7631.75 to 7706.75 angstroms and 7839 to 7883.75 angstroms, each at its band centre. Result 0.265 mag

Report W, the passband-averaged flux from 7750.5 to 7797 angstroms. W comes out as 34.8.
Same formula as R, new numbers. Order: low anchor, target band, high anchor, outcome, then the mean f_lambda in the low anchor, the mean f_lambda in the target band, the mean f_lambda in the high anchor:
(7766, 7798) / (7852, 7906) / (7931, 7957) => -0.172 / 32.8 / 49.4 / 48.5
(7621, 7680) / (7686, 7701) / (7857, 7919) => 0.040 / 51.5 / 49.2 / 48.9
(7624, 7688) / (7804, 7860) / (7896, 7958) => 0.021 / 51.4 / 48.2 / 48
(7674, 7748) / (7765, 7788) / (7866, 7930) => 0.478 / 48.5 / 31.2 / 48.6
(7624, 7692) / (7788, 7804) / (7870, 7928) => 0.295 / 51.3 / 37.9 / 48.6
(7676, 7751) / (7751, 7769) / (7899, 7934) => 0.255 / 48.1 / 37.9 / 47.5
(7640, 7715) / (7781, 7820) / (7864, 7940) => 0.216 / 50.6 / 40.6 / 48.6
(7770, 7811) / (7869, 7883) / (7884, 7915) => -0.063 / 36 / 49.2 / 49.3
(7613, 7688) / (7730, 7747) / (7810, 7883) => 0.109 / 51.1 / 45.3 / 48.8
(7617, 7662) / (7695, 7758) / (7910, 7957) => 0.075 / 51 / 46.7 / 47.7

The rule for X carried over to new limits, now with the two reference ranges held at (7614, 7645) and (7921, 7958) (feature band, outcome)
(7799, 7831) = 0.062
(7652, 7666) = -0.049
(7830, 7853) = -0.010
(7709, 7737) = 0.013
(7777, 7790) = 0.435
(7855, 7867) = 0.001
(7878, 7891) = -0.040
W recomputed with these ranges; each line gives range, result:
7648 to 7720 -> 50.5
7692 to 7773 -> 44.5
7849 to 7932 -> 48.7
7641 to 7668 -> 52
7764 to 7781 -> 30.5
